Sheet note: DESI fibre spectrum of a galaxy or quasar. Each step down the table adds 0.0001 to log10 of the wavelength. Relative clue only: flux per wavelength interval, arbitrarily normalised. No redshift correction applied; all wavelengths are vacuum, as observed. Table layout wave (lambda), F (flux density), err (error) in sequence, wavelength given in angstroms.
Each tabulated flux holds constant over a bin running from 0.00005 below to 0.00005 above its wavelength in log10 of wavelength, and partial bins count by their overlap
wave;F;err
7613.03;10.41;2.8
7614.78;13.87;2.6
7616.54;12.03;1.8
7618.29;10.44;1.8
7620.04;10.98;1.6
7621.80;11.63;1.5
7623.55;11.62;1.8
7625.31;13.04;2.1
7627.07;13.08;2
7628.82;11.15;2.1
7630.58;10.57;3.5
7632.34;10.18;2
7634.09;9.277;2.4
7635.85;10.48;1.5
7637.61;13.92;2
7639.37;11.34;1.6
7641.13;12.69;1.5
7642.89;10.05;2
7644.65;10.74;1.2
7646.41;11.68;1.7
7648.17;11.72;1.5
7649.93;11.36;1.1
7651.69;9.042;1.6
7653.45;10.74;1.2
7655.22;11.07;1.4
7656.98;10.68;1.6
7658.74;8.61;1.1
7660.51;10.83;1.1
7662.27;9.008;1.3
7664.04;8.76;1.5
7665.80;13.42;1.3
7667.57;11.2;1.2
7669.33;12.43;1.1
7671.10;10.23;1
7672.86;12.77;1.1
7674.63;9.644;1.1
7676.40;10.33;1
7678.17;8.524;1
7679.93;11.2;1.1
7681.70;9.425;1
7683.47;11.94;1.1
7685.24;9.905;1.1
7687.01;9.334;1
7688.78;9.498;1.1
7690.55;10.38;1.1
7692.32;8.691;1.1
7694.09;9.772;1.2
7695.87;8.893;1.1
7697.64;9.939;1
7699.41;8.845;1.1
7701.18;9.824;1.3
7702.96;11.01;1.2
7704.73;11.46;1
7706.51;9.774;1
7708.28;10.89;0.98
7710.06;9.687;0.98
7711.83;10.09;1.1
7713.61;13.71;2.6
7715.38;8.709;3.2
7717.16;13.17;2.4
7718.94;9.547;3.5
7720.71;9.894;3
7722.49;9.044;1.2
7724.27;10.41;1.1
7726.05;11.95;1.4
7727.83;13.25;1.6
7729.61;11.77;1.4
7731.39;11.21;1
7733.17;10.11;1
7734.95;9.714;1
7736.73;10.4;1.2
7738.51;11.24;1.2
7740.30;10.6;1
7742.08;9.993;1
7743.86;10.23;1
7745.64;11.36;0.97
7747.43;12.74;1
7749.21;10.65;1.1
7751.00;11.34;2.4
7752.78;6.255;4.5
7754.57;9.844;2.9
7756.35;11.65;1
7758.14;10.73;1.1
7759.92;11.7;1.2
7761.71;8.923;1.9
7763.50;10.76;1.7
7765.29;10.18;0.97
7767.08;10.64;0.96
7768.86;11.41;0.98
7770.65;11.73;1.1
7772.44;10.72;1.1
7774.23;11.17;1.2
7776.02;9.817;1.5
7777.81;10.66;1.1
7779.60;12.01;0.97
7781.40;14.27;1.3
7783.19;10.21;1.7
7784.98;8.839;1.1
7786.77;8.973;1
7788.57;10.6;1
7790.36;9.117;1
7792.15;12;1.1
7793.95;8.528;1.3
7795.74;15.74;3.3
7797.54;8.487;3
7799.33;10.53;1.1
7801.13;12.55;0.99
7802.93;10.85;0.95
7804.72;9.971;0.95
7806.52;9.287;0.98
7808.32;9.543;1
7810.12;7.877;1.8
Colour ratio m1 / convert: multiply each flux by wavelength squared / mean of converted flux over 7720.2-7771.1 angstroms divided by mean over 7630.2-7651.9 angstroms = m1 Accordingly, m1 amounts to 0.99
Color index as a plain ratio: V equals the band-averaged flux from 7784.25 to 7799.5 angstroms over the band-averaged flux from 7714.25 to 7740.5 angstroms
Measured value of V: 0.96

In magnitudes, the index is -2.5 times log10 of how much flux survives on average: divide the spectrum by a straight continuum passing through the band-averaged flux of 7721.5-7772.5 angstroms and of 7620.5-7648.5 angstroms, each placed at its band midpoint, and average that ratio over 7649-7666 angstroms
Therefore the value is 0.11 mag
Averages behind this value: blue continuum 11.4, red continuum 10.7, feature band 10.2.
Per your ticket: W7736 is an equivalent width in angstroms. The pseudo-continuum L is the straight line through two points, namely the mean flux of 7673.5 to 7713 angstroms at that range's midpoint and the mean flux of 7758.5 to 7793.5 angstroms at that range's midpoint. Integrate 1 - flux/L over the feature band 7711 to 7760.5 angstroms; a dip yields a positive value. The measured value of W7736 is -1.9 angstroms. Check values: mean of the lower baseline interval 10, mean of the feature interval 10.8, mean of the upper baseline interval 10.7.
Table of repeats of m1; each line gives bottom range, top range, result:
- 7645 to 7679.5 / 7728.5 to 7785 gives 1.04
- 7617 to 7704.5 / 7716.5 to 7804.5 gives 1.04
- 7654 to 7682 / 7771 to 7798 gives 1.06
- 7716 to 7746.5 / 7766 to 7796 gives 1.02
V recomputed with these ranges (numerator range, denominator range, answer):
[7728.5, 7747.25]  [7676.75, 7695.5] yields 1.09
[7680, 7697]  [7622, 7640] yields 0.86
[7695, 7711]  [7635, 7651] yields 0.87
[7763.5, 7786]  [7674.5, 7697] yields 1.12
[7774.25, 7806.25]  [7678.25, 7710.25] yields 1.08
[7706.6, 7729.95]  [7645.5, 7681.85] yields 1.02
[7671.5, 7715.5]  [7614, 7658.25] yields 0.90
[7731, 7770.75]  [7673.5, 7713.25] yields 1.05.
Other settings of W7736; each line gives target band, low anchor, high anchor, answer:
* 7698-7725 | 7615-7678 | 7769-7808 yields 1.29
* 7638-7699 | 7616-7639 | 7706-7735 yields 3.64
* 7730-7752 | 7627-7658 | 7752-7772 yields -0.64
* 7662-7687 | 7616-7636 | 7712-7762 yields 0.88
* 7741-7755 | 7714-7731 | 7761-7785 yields 0.78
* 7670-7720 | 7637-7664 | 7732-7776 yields 2.05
